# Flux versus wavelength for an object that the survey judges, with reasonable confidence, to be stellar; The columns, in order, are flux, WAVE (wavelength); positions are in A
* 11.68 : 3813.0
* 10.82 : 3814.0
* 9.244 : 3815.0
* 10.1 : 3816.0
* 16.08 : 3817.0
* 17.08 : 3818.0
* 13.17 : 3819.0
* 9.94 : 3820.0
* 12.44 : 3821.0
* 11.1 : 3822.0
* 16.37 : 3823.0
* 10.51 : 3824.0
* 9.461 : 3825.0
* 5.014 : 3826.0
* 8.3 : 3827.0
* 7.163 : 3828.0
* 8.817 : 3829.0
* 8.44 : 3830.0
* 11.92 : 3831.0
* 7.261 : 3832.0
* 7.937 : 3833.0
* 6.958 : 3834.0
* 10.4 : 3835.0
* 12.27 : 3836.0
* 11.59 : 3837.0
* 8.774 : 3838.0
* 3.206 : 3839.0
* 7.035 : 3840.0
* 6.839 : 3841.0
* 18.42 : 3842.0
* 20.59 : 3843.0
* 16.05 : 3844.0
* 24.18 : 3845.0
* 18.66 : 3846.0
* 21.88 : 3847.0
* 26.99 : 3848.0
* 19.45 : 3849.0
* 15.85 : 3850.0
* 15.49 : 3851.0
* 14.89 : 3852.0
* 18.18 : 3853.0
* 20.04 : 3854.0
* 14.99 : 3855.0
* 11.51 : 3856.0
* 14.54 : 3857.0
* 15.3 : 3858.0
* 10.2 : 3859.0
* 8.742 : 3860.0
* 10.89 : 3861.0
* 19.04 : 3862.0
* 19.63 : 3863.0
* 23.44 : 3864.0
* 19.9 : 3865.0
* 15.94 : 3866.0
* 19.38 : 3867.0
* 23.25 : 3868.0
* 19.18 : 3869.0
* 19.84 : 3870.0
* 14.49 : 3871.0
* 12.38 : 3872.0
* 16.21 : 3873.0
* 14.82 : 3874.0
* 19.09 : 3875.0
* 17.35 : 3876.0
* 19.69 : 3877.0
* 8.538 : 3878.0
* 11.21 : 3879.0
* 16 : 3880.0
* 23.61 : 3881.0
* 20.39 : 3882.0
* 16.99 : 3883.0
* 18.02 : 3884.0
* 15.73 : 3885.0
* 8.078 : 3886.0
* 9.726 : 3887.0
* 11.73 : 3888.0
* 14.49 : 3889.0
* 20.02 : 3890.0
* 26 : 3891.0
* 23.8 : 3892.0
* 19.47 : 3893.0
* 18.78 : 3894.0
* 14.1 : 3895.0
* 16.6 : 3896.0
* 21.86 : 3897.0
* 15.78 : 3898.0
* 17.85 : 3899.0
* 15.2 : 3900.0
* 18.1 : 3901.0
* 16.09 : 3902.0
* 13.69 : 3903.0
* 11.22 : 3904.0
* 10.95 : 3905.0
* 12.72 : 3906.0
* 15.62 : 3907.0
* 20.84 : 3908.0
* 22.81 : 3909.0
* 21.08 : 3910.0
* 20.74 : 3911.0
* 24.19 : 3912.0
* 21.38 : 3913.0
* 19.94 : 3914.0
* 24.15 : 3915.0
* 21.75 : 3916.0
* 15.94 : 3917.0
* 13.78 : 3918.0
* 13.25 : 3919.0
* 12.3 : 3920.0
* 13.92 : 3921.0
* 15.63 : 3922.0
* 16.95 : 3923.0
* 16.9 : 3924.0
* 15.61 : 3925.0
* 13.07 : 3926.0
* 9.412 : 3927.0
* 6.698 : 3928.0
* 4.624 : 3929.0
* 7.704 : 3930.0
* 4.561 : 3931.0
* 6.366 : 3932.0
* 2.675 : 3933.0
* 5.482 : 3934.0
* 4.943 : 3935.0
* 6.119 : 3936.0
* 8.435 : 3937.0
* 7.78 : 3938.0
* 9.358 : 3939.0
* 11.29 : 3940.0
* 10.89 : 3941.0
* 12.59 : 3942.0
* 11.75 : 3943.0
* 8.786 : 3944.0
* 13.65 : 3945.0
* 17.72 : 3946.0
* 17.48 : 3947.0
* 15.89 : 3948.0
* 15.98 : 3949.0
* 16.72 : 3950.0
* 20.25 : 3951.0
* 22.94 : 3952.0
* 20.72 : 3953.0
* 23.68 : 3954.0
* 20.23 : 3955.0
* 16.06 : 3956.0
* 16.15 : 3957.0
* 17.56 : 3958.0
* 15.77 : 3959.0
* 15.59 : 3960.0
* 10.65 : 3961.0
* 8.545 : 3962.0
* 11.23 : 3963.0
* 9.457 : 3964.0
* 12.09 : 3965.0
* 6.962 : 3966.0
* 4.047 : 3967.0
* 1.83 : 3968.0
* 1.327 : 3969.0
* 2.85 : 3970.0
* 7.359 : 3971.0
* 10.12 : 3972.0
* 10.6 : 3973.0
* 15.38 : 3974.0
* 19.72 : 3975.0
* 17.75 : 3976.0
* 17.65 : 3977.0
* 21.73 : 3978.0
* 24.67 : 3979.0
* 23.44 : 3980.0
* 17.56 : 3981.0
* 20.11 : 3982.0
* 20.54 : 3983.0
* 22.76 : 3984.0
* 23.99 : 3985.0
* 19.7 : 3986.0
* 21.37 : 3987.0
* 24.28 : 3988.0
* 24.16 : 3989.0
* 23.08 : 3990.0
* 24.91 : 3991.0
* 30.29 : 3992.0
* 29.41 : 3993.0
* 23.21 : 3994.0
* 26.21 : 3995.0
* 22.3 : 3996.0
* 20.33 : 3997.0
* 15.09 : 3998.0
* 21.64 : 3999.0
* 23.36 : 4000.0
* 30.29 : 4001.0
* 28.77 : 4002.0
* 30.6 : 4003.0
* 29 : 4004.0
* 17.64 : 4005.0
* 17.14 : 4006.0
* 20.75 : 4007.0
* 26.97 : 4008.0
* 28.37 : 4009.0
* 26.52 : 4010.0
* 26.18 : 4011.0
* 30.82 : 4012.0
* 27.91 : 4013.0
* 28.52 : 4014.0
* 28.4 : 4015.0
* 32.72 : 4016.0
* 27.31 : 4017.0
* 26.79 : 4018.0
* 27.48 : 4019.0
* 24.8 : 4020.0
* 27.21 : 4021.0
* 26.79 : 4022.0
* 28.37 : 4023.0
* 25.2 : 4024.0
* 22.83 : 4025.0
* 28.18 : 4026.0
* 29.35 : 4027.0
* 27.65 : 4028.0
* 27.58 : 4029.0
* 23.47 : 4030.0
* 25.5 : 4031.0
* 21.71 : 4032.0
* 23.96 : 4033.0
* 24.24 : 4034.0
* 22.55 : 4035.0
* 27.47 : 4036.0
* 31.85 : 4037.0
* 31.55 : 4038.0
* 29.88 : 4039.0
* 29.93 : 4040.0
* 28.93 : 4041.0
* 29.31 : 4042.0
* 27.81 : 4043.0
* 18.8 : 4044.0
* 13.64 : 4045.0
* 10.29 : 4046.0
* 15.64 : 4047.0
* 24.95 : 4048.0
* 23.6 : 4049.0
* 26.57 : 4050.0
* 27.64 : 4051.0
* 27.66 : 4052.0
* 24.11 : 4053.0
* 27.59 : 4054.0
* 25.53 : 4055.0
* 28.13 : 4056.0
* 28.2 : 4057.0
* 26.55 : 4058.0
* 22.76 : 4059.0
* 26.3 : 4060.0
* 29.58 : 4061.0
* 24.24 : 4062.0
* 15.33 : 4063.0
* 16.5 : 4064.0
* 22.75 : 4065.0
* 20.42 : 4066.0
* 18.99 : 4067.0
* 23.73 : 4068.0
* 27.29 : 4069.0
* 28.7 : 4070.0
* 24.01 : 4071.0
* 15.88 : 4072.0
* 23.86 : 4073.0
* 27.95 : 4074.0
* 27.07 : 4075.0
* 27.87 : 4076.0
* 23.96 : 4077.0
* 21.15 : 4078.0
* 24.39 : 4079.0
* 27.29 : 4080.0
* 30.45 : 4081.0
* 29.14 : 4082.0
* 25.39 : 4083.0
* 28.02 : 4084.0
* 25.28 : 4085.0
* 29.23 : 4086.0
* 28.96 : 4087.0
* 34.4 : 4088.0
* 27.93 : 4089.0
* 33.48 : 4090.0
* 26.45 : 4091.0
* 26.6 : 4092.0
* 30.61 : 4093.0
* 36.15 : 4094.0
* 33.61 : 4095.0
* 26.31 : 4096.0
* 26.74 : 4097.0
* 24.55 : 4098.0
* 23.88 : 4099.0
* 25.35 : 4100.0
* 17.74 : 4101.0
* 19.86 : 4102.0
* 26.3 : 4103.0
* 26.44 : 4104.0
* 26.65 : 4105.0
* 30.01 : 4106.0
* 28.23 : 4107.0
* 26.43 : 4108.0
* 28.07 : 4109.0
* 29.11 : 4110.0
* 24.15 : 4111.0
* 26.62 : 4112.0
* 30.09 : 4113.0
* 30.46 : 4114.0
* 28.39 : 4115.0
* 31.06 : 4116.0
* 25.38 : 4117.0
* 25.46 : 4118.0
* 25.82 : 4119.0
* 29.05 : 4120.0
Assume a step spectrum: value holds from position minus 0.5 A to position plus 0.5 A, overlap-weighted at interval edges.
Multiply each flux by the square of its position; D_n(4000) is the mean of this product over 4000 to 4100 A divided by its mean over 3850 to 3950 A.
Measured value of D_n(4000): 1.86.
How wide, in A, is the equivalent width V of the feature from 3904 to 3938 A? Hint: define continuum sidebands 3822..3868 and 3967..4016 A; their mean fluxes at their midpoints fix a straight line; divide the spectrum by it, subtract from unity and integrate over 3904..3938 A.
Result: 7.8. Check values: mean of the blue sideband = 13.9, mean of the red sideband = 21.3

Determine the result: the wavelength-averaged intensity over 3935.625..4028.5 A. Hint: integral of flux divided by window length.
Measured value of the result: 19.6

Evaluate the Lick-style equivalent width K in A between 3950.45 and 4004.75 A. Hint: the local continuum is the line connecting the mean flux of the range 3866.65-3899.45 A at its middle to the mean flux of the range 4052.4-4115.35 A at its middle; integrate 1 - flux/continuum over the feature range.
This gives 7.6 A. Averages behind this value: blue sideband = 17.1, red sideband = 26.2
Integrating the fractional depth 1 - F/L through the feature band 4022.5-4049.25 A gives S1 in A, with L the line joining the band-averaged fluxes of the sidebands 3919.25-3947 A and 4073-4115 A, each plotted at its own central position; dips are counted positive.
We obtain -4.9 A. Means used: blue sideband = 10.4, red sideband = 27.3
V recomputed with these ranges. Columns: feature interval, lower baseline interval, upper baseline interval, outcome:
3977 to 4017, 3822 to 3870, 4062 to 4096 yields -4.5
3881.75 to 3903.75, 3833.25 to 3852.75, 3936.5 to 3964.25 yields -3.3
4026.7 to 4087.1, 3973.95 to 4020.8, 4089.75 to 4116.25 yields 2.3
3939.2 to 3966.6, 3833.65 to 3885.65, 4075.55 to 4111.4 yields 7.6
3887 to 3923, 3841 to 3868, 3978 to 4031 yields 4.5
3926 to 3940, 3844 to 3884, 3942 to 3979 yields 7.5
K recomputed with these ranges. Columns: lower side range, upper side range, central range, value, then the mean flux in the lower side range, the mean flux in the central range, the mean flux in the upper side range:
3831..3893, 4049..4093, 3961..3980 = 8.52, 15.7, 11.6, 25.8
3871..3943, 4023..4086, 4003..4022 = -3.79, 14.7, 26.5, 25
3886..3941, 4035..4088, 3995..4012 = -2.75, 14.4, 24.3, 25.1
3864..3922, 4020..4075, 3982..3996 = -1.27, 17.2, 23.9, 24.8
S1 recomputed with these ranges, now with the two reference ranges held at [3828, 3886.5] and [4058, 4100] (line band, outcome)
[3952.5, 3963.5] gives 2.2 A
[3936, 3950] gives 5.1 A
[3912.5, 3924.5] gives 0.6 A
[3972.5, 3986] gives 0.9 A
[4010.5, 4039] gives -4.5 A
